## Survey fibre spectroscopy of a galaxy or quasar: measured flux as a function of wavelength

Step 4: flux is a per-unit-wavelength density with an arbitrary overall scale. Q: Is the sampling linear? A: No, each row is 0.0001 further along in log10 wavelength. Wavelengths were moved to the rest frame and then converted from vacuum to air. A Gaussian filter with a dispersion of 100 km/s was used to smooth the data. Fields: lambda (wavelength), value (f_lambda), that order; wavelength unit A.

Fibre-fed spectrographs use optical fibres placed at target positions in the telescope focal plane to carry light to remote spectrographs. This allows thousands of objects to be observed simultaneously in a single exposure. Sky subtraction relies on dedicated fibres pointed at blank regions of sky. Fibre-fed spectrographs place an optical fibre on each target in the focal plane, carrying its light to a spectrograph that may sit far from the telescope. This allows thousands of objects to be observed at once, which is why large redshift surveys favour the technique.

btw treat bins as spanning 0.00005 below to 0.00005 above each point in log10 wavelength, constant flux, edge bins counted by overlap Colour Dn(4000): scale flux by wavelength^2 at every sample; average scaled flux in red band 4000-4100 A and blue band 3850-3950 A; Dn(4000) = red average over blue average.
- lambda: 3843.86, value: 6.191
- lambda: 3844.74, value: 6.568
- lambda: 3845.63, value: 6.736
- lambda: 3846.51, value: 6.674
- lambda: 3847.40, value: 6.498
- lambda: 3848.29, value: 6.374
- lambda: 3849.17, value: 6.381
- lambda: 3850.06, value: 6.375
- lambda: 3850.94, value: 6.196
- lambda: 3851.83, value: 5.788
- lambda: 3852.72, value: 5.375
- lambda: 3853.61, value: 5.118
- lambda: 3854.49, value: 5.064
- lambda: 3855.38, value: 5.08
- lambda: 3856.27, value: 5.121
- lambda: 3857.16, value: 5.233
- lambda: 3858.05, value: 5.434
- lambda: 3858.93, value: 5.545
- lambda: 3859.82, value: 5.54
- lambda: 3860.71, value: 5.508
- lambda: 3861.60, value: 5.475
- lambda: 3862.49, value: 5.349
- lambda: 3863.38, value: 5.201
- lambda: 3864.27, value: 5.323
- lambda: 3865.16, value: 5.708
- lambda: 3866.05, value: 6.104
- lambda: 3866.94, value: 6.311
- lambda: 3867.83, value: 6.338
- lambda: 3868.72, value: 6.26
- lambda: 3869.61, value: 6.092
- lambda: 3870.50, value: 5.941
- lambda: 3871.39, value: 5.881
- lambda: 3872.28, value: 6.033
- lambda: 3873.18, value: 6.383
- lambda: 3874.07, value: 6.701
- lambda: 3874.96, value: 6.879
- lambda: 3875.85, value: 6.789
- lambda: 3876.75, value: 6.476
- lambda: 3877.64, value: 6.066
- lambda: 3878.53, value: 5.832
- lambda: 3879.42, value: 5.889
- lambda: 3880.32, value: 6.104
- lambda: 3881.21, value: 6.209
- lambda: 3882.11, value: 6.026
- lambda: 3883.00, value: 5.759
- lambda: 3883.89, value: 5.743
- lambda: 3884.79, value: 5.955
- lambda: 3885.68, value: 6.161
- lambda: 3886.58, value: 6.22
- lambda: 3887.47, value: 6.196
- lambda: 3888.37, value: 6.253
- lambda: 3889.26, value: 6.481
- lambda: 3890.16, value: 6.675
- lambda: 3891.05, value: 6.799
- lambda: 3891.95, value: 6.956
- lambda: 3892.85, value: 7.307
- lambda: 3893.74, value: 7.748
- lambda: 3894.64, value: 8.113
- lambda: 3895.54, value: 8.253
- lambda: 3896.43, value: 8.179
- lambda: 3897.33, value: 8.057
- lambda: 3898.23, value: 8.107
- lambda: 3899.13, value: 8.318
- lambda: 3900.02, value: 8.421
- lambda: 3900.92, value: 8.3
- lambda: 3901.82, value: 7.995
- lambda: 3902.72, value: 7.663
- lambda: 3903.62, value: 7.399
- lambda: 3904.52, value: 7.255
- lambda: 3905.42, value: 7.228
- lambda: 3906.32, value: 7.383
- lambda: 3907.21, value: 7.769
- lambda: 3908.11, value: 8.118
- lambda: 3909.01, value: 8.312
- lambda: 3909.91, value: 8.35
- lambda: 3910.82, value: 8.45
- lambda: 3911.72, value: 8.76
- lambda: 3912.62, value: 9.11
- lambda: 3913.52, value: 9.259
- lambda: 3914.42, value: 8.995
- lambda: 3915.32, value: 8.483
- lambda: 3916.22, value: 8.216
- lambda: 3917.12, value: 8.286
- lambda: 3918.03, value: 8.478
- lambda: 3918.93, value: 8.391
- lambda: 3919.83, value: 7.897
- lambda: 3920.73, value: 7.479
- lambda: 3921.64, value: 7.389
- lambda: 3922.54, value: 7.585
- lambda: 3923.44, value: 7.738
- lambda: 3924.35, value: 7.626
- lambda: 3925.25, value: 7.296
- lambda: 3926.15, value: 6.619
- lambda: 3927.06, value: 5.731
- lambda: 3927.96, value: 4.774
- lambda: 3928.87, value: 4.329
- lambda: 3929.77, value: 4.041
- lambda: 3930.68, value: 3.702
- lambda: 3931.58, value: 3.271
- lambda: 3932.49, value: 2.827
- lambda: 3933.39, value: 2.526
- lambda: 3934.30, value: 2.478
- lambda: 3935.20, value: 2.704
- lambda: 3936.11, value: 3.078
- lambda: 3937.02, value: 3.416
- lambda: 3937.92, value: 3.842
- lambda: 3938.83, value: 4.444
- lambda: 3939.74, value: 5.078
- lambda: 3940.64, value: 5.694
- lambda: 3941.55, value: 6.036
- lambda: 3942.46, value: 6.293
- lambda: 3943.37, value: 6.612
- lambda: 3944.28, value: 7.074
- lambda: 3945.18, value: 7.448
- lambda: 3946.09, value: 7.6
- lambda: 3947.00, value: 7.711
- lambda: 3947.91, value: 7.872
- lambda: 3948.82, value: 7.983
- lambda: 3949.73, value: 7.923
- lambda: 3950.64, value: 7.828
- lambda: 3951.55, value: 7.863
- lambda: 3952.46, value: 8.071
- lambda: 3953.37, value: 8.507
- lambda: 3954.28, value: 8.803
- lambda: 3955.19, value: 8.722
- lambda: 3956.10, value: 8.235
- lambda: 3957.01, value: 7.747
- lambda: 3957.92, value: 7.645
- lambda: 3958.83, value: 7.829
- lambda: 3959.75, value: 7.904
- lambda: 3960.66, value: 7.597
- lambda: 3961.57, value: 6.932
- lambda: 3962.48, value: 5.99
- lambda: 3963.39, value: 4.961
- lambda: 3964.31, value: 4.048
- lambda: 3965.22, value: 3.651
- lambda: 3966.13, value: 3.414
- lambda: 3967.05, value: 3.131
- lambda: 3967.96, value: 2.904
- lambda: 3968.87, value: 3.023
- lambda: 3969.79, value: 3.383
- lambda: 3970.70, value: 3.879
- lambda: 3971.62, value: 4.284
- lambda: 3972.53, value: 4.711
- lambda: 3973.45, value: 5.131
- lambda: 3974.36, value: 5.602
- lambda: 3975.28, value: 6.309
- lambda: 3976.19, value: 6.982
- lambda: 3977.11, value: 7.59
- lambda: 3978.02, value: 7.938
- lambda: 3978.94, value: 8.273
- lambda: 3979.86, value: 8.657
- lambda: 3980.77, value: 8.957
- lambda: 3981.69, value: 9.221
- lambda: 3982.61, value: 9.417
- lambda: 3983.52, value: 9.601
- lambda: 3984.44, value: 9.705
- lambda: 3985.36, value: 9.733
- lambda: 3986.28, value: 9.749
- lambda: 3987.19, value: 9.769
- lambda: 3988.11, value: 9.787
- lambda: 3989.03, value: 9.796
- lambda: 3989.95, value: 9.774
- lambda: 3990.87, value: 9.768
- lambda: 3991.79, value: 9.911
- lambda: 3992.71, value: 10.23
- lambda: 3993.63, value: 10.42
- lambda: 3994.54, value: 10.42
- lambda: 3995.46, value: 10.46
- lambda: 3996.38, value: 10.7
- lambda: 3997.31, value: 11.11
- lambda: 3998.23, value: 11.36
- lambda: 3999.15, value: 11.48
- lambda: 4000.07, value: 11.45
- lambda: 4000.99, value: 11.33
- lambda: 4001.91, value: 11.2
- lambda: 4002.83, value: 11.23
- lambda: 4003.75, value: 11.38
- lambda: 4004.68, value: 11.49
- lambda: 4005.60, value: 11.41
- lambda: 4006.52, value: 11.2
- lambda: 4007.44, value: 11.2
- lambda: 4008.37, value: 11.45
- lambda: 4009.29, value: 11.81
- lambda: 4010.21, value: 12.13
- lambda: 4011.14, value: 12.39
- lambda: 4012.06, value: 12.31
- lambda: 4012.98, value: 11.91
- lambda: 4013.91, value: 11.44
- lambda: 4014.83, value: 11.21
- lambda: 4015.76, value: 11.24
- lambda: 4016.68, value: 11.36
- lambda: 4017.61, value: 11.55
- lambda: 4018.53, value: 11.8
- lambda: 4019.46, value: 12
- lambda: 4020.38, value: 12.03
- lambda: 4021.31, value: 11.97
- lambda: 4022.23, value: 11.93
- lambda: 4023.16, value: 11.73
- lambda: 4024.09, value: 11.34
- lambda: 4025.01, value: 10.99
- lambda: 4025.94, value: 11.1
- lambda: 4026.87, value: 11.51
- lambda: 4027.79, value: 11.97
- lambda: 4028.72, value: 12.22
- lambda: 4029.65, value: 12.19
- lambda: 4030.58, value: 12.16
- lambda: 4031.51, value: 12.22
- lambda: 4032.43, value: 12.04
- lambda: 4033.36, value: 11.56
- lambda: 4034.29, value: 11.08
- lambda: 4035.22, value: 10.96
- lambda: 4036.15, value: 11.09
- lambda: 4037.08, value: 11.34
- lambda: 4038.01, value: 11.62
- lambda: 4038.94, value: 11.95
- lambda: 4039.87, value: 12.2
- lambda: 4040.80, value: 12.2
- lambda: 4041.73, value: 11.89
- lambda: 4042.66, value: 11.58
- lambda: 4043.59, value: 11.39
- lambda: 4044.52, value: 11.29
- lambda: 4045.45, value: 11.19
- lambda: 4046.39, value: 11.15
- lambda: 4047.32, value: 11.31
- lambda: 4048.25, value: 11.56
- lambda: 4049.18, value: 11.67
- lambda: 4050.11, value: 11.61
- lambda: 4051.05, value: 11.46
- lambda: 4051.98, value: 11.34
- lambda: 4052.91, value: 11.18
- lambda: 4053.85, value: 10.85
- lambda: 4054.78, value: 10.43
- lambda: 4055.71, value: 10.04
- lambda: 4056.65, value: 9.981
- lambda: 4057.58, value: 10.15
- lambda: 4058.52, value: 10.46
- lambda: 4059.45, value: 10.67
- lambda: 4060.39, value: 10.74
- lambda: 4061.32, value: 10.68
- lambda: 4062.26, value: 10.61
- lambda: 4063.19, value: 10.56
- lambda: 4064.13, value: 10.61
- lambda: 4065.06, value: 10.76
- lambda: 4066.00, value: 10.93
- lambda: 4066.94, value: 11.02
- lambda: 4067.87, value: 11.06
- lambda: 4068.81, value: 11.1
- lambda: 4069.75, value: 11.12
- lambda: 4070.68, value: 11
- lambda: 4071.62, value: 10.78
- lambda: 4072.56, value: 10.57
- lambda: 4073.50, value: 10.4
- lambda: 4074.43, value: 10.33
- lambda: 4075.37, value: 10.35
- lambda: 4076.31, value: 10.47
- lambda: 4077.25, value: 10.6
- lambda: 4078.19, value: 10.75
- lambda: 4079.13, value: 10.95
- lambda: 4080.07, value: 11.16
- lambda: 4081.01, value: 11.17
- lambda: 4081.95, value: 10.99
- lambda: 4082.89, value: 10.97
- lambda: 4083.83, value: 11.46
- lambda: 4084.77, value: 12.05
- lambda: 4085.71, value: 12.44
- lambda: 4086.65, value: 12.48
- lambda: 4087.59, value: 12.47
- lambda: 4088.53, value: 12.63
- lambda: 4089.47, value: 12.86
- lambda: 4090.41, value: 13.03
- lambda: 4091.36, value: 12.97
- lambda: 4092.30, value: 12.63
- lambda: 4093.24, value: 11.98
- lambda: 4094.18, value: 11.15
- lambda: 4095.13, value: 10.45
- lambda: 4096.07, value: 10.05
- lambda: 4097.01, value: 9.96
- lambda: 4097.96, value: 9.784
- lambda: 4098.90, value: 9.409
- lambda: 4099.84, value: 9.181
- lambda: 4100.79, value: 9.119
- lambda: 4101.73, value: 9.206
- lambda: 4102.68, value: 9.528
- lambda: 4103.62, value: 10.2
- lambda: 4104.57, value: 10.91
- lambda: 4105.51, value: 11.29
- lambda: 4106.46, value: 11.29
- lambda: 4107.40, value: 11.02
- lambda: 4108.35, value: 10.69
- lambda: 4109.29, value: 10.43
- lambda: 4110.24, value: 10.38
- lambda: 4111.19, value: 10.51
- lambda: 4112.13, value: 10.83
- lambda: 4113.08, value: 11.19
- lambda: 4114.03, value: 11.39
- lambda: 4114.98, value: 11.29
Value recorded 1.89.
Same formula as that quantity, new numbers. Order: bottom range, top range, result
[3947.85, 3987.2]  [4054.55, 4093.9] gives 1.69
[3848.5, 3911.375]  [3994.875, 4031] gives 1.88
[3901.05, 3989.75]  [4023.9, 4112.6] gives 1.73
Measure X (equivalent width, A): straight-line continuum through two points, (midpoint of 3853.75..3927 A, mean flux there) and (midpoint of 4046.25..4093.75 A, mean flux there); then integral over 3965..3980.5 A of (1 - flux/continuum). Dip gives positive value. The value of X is 6.3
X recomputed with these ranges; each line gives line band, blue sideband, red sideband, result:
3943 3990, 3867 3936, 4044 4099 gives 7.1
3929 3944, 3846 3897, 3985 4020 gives 7.8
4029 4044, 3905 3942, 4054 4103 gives -3.2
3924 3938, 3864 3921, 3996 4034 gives 7.0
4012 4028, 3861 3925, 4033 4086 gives -2.4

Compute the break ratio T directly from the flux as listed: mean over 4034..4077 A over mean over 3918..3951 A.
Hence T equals 1.9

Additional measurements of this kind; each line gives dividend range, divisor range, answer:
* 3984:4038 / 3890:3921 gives 1.40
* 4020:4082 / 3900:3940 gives 1.70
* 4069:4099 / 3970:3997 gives 1.33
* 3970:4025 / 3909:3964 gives 1.49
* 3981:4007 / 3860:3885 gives 1.74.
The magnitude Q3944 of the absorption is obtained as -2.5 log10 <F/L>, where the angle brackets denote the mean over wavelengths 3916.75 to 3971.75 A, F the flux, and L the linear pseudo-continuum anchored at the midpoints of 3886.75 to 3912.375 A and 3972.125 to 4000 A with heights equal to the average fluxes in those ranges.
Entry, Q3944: 0.366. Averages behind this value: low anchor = 7.67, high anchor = 9.13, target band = 6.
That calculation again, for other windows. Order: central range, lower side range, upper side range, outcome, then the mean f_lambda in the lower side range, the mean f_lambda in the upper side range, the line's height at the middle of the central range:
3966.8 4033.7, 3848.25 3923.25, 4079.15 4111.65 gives -0.084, 6.84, 11.1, 9.14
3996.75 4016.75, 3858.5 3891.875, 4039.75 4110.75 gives -0.229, 6.07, 11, 9.31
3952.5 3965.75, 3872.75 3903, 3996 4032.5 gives 0.327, 6.91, 11.6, 9.56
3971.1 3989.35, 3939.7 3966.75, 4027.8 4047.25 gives 0.065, 6.97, 11.7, 8.48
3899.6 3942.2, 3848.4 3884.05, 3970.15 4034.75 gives 0.154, 5.87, 10.3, 7.66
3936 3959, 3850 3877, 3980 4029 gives 0.273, 5.81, 11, 8.89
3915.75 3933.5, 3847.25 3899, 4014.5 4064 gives 0.231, 6.24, 11.4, 7.82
